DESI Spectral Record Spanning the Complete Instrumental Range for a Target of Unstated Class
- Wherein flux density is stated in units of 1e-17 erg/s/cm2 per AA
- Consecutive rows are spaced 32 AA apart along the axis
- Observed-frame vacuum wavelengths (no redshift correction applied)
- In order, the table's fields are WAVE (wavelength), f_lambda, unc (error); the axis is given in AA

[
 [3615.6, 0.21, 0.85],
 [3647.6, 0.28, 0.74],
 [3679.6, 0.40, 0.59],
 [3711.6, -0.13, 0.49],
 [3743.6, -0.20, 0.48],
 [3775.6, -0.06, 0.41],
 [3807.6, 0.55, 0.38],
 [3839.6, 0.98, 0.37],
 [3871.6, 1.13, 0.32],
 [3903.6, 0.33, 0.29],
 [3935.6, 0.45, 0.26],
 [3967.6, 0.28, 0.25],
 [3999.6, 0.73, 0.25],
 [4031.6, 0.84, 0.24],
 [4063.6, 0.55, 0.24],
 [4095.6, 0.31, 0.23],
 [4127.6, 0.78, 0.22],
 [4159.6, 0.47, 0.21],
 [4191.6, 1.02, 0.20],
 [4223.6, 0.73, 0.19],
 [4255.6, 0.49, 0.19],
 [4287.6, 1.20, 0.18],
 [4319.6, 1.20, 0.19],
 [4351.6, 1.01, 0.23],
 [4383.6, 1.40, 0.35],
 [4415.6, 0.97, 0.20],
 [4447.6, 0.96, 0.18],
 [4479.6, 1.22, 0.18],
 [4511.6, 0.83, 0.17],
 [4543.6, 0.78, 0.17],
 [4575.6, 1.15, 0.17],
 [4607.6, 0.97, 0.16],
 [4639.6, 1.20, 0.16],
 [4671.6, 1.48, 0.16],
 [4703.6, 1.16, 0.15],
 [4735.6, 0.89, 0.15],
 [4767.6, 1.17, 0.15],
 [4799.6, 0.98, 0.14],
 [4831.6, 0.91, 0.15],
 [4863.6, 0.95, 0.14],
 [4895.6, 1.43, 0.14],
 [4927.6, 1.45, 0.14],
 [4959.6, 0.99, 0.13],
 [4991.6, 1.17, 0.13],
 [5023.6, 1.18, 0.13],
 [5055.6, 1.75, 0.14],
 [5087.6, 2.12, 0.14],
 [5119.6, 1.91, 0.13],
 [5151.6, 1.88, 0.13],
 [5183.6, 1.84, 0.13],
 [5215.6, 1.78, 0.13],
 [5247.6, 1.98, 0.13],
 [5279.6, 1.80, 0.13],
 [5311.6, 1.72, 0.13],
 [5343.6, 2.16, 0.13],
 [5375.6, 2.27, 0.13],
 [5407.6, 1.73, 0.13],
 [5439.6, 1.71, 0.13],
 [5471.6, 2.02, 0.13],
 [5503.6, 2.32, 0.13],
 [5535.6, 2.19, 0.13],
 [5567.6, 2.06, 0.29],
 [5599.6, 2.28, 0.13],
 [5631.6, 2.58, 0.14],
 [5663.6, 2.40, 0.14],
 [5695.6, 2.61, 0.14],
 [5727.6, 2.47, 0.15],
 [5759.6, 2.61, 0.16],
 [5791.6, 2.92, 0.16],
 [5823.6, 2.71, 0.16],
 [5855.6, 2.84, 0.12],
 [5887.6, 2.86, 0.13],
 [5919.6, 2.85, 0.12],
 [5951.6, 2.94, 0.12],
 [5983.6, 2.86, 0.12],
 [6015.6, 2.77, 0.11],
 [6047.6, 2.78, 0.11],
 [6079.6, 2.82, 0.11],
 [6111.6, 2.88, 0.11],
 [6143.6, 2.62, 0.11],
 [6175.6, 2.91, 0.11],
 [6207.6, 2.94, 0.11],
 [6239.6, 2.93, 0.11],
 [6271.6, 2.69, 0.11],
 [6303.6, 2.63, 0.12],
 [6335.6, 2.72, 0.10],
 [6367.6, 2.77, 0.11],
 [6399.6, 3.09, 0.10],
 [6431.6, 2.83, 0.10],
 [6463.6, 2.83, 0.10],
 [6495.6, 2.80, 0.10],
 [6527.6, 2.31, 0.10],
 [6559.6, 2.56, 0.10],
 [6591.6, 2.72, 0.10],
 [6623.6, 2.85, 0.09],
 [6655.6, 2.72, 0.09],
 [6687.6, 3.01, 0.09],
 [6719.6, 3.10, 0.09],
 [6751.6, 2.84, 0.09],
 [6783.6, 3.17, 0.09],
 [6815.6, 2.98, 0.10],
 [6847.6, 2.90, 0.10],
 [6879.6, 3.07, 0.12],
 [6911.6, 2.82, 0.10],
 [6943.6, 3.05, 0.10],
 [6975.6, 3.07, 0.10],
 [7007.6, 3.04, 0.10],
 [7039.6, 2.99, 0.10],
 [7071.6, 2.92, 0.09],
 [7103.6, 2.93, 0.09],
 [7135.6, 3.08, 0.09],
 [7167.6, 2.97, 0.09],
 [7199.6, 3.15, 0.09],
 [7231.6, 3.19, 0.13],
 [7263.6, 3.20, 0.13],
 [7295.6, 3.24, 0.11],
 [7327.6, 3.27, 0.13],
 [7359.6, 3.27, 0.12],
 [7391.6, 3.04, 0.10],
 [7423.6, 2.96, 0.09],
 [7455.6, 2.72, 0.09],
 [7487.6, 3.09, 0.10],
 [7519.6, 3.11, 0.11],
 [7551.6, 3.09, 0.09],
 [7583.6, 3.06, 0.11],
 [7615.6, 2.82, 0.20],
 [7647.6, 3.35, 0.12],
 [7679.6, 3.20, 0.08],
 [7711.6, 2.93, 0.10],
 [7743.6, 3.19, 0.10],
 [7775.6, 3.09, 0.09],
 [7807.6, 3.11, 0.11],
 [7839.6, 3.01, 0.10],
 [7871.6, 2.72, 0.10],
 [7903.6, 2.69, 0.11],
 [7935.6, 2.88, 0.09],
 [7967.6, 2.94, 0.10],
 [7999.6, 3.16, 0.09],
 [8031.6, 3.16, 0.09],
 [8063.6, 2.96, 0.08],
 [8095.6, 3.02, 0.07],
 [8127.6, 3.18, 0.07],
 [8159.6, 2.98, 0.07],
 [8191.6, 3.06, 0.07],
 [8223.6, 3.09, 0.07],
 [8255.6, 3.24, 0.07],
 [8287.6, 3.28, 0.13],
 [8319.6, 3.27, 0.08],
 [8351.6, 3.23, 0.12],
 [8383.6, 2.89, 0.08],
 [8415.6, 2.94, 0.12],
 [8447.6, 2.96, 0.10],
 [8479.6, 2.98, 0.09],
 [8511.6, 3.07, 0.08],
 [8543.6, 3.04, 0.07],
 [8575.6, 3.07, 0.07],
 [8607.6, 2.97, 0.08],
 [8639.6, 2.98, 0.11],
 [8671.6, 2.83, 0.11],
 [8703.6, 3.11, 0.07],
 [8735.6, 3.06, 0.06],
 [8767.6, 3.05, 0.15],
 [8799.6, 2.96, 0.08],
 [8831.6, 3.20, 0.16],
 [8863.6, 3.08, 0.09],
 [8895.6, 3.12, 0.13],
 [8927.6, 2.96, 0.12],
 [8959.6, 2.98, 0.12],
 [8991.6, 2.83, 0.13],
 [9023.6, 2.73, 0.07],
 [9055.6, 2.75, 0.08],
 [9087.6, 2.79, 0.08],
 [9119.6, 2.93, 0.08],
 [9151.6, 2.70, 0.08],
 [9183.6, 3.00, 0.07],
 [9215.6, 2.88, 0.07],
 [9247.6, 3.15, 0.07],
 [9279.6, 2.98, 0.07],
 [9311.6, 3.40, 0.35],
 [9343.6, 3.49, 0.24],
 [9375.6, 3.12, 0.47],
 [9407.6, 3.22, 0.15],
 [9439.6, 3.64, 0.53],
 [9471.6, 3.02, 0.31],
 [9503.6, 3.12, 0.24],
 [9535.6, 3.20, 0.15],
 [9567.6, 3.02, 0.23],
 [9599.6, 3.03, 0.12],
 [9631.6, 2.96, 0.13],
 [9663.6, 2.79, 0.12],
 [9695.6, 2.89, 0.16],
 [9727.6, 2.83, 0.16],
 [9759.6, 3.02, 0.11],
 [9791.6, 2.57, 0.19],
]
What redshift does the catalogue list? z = 0.262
